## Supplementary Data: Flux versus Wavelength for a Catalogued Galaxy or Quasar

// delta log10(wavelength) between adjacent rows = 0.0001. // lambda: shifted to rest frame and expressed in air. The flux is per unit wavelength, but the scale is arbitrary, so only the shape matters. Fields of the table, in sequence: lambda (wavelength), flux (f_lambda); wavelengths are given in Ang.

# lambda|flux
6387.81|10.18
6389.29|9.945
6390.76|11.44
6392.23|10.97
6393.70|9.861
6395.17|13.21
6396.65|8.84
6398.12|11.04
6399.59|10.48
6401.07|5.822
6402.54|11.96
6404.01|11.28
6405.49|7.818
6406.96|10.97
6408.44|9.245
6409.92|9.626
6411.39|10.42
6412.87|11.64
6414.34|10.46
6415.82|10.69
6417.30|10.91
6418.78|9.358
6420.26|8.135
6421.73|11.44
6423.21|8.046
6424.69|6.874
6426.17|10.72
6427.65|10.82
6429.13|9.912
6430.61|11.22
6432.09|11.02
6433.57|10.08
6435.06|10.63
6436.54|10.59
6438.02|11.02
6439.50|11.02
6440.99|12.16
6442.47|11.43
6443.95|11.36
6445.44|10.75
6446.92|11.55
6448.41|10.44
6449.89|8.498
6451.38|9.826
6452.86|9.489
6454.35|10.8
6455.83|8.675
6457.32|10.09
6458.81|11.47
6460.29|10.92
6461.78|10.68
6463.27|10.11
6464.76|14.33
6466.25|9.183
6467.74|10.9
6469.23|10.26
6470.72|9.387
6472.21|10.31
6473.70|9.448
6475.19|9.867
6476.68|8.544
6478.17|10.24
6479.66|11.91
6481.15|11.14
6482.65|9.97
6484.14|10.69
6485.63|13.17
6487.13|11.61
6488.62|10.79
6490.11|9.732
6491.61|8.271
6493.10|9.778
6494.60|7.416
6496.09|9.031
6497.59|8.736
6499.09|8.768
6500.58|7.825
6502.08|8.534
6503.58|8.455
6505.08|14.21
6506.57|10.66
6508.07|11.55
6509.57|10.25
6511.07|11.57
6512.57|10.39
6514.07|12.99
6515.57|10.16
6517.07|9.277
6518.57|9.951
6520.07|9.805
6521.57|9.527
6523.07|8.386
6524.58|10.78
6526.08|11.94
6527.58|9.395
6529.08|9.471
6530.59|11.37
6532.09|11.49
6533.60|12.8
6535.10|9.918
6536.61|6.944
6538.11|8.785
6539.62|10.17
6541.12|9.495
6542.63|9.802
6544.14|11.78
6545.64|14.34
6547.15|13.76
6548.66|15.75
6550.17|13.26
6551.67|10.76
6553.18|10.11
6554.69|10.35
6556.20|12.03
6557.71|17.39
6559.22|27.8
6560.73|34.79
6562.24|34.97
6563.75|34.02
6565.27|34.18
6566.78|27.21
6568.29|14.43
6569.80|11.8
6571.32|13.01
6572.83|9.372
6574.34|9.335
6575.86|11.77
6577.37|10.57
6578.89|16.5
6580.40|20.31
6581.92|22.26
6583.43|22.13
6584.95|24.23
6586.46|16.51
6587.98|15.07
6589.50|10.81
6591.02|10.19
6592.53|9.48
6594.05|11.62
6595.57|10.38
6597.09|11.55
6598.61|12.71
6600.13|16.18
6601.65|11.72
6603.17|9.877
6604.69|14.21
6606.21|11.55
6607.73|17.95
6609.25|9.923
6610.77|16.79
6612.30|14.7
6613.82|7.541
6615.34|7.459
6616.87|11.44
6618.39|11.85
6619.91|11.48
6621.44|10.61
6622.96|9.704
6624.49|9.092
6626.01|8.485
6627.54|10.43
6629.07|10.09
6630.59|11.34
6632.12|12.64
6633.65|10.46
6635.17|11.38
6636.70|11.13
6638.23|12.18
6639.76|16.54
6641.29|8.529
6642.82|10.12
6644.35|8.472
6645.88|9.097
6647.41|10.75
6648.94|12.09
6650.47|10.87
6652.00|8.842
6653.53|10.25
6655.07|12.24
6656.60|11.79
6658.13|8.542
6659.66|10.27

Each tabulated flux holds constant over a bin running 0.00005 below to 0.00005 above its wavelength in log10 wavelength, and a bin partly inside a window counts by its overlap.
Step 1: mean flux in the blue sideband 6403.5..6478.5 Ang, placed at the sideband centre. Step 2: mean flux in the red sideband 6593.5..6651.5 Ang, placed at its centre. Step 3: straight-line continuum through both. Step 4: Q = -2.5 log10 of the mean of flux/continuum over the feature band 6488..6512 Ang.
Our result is 0.098 mag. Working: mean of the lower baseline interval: 10.3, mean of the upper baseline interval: 11.4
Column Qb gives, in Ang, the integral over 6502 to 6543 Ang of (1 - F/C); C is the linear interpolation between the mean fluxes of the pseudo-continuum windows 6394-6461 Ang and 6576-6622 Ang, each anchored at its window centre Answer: 6.0 Ang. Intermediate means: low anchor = 10.3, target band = 10.3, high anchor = 13.6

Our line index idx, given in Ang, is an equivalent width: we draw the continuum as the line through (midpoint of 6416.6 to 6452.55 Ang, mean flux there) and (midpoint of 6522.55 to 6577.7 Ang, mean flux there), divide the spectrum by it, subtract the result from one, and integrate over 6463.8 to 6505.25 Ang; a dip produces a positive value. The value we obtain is 7.3 Ang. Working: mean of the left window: 10.3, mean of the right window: 14.8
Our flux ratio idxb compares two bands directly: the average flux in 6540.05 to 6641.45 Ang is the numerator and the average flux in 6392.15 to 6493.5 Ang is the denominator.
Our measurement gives 1.4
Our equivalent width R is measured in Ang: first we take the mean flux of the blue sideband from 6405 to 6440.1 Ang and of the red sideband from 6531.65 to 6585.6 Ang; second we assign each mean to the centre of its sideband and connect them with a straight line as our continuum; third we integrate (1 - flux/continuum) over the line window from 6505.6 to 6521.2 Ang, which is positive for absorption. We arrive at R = 3.9 Ang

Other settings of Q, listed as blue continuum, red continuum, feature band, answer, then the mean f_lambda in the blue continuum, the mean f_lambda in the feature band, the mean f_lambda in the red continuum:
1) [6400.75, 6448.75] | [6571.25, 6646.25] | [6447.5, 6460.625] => 0.067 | 10.3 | 10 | 12.4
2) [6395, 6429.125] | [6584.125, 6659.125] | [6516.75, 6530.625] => 0.095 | 9.94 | 9.94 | 11.7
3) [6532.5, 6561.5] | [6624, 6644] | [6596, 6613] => -0.126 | 13.7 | 13.3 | 10.9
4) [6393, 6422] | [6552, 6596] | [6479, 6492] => 0.247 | 10.1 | 10.9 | 17.7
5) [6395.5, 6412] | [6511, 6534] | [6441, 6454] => -0.046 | 9.85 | 10.5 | 10.5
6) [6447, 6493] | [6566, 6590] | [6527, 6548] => 0.285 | 10.4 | 10.7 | 16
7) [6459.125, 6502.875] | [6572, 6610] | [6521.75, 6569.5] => -0.225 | 10.1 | 15.3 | 13.8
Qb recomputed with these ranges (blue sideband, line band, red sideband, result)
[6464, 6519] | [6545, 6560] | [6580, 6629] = -3.66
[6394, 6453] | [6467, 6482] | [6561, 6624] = 1.99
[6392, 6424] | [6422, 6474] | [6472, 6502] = -2.44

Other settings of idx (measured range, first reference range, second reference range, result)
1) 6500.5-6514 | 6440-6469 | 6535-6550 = 0.43 Ang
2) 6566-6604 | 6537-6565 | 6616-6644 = -0.15 Ang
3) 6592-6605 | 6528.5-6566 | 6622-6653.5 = 0.93 Ang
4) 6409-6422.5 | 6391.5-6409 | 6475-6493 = -0.10 Ang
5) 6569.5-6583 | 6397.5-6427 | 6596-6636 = -3.49 Ang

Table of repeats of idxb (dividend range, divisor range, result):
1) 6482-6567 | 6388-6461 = 1.25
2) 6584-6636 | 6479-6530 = 1.19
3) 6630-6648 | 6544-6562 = 0.66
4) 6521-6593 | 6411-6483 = 1.45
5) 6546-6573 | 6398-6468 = 1.87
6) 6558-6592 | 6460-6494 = 1.86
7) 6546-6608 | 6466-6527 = 1.61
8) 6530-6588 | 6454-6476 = 1.56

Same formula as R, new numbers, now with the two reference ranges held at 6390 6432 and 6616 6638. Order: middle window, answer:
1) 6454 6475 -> -0.3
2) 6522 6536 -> -0.1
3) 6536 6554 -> -1.3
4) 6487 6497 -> 0.9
